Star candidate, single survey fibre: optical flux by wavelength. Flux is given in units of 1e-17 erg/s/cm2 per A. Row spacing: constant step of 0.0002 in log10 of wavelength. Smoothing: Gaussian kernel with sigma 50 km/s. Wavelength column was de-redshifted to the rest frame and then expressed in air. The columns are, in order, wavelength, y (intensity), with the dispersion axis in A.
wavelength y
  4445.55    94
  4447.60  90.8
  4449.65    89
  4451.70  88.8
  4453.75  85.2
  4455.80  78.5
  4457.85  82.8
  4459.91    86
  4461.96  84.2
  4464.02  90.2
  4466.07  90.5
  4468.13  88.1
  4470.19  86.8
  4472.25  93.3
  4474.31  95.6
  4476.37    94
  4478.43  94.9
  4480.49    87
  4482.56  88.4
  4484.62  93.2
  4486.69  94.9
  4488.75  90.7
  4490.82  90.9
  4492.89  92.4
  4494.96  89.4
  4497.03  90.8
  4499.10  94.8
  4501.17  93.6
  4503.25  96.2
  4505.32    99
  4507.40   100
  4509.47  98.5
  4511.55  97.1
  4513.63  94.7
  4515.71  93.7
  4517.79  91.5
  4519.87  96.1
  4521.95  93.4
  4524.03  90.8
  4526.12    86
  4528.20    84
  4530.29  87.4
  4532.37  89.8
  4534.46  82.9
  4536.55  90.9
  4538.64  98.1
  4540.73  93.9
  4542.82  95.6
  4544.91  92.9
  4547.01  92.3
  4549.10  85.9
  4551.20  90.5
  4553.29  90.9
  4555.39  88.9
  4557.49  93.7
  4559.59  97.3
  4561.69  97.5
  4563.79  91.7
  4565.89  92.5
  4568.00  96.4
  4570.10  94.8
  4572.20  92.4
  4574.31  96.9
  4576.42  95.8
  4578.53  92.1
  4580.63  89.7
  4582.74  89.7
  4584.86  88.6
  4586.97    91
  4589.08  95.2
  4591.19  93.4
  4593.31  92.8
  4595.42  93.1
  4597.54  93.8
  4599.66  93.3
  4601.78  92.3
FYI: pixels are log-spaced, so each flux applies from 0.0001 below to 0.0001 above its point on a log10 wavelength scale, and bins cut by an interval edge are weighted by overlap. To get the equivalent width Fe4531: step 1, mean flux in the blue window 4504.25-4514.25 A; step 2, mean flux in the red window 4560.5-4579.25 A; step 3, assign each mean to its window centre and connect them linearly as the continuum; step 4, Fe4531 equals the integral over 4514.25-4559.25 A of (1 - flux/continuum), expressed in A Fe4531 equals 2.5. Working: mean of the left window 98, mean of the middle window 91.1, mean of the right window 94.5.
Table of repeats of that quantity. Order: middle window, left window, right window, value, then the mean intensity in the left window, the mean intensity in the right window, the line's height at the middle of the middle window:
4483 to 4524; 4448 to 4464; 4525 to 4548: -2.7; 85.5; 90.3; 88.3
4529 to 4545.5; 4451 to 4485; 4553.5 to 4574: 0.2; 88.6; 93.9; 92.4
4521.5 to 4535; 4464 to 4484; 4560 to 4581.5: 0.7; 91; 94.1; 92.8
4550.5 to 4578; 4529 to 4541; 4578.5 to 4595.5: -0.8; 90.1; 91.7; 91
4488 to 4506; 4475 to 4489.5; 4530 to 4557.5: -0.2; 92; 91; 91.8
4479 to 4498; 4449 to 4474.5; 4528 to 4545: -0.5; 87.3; 90.8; 88.6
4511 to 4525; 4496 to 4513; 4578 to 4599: 0.3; 96.2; 92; 95.5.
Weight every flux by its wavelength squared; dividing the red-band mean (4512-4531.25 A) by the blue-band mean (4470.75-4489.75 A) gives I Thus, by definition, 1.0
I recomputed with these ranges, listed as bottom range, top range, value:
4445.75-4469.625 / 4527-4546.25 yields 1.08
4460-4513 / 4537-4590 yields 1.04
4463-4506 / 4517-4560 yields 1.01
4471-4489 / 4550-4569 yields 1.04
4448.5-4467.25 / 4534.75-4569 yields 1.12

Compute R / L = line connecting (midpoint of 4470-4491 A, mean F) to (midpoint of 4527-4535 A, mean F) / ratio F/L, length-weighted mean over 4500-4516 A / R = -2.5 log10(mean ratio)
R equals -0.09 mag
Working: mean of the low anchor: 92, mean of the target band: 96.7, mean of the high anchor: 86.3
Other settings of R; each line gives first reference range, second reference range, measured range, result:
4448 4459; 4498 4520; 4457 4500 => -0.01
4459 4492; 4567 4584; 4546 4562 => 0.01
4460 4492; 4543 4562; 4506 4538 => 0.00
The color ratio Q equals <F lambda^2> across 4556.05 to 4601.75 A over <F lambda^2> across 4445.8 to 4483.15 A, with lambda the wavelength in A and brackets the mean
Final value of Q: 1.11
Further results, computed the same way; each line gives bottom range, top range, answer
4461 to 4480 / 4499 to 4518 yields 1.08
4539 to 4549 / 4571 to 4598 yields 1.01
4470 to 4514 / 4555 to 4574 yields 1.04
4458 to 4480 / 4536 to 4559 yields 1.06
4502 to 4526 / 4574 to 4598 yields 1.00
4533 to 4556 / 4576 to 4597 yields 1.03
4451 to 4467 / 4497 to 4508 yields 1.14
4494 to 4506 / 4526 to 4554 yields 0.98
